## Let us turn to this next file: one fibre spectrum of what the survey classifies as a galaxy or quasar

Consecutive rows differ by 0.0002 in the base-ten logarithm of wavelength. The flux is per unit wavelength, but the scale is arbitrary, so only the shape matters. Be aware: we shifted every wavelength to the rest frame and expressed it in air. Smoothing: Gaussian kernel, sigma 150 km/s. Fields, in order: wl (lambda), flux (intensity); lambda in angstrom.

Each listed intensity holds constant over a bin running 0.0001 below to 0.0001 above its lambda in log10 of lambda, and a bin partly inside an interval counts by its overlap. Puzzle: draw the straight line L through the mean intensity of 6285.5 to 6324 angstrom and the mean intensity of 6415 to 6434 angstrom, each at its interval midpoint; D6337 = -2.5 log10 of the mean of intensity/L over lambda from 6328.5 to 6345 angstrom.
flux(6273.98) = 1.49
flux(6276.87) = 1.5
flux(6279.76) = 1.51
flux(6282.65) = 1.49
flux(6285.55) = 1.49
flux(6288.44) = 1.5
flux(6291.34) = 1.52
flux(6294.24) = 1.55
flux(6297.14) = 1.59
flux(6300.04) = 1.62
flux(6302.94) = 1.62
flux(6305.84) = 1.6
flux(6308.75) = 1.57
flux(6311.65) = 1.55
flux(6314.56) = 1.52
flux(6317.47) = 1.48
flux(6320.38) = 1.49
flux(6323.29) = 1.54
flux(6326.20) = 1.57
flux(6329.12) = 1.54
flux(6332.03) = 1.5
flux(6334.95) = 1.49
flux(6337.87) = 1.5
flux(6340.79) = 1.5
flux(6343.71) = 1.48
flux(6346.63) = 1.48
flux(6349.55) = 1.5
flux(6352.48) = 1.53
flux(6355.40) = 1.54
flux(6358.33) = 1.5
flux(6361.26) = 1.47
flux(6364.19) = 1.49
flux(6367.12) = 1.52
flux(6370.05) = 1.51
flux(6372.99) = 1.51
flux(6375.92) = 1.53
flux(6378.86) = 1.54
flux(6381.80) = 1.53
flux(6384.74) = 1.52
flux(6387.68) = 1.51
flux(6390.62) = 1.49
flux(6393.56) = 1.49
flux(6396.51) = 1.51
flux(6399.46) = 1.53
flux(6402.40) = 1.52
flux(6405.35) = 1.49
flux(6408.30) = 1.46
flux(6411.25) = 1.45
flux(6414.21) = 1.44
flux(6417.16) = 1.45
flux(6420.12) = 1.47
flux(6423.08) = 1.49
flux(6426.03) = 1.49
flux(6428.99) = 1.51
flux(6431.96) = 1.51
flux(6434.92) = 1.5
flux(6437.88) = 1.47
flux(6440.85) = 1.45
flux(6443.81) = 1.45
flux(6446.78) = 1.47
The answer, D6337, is 0.022 mag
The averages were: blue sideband 1.55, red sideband 1.49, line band 1.5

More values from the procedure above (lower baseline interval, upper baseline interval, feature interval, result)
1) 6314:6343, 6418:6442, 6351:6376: -0.005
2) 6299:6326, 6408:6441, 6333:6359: 0.020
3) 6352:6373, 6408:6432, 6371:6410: -0.014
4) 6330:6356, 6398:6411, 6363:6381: -0.013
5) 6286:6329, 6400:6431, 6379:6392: -0.012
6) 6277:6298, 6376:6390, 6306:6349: 0.002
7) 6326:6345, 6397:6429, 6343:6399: -0.010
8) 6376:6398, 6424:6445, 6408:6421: 0.033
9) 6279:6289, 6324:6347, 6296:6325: -0.039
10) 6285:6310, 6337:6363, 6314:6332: 0.008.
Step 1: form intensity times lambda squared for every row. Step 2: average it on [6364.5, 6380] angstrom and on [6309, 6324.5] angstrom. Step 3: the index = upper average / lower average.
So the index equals 1.02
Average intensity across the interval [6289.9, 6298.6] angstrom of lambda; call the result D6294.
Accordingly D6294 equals 1.55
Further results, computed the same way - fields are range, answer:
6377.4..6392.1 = 1.52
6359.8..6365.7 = 1.48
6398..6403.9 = 1.53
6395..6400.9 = 1.52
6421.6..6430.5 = 1.5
